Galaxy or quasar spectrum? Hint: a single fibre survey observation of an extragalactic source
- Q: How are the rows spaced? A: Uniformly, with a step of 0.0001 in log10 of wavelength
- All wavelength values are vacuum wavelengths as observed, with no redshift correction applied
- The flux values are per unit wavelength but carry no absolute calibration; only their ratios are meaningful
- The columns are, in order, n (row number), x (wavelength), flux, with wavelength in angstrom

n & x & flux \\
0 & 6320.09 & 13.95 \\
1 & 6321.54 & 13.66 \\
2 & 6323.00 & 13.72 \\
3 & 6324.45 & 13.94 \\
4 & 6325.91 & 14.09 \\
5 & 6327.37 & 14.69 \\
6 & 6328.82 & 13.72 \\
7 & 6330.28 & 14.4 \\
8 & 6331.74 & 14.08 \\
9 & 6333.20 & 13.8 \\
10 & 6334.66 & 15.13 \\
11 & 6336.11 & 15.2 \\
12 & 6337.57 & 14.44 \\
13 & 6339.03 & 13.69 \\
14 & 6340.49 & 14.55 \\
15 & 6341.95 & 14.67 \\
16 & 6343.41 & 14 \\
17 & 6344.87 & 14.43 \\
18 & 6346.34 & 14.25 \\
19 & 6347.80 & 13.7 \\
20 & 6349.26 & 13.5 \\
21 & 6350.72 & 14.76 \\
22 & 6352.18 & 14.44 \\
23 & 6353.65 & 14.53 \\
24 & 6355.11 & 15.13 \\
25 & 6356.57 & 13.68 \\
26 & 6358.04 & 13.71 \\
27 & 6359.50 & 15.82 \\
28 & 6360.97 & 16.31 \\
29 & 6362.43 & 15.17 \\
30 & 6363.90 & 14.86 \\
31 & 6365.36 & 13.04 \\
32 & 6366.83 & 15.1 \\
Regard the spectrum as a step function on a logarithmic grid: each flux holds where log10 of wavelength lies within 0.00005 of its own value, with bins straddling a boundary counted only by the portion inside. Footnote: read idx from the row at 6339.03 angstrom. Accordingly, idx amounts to 13.69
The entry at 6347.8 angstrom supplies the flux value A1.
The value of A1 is 13.7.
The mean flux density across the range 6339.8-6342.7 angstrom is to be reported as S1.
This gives 14.6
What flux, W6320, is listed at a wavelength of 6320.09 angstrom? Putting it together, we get 13.95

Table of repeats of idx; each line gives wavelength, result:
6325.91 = 14.09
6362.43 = 15.17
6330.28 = 14.4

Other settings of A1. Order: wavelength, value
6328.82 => 13.72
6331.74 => 14.08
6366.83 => 15.1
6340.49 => 14.55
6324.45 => 13.94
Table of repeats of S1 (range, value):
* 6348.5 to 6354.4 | 14.3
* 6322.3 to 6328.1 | 14.1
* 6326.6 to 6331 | 14.3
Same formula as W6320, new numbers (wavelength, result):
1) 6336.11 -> 15.2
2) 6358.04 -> 13.71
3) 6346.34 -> 14.25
